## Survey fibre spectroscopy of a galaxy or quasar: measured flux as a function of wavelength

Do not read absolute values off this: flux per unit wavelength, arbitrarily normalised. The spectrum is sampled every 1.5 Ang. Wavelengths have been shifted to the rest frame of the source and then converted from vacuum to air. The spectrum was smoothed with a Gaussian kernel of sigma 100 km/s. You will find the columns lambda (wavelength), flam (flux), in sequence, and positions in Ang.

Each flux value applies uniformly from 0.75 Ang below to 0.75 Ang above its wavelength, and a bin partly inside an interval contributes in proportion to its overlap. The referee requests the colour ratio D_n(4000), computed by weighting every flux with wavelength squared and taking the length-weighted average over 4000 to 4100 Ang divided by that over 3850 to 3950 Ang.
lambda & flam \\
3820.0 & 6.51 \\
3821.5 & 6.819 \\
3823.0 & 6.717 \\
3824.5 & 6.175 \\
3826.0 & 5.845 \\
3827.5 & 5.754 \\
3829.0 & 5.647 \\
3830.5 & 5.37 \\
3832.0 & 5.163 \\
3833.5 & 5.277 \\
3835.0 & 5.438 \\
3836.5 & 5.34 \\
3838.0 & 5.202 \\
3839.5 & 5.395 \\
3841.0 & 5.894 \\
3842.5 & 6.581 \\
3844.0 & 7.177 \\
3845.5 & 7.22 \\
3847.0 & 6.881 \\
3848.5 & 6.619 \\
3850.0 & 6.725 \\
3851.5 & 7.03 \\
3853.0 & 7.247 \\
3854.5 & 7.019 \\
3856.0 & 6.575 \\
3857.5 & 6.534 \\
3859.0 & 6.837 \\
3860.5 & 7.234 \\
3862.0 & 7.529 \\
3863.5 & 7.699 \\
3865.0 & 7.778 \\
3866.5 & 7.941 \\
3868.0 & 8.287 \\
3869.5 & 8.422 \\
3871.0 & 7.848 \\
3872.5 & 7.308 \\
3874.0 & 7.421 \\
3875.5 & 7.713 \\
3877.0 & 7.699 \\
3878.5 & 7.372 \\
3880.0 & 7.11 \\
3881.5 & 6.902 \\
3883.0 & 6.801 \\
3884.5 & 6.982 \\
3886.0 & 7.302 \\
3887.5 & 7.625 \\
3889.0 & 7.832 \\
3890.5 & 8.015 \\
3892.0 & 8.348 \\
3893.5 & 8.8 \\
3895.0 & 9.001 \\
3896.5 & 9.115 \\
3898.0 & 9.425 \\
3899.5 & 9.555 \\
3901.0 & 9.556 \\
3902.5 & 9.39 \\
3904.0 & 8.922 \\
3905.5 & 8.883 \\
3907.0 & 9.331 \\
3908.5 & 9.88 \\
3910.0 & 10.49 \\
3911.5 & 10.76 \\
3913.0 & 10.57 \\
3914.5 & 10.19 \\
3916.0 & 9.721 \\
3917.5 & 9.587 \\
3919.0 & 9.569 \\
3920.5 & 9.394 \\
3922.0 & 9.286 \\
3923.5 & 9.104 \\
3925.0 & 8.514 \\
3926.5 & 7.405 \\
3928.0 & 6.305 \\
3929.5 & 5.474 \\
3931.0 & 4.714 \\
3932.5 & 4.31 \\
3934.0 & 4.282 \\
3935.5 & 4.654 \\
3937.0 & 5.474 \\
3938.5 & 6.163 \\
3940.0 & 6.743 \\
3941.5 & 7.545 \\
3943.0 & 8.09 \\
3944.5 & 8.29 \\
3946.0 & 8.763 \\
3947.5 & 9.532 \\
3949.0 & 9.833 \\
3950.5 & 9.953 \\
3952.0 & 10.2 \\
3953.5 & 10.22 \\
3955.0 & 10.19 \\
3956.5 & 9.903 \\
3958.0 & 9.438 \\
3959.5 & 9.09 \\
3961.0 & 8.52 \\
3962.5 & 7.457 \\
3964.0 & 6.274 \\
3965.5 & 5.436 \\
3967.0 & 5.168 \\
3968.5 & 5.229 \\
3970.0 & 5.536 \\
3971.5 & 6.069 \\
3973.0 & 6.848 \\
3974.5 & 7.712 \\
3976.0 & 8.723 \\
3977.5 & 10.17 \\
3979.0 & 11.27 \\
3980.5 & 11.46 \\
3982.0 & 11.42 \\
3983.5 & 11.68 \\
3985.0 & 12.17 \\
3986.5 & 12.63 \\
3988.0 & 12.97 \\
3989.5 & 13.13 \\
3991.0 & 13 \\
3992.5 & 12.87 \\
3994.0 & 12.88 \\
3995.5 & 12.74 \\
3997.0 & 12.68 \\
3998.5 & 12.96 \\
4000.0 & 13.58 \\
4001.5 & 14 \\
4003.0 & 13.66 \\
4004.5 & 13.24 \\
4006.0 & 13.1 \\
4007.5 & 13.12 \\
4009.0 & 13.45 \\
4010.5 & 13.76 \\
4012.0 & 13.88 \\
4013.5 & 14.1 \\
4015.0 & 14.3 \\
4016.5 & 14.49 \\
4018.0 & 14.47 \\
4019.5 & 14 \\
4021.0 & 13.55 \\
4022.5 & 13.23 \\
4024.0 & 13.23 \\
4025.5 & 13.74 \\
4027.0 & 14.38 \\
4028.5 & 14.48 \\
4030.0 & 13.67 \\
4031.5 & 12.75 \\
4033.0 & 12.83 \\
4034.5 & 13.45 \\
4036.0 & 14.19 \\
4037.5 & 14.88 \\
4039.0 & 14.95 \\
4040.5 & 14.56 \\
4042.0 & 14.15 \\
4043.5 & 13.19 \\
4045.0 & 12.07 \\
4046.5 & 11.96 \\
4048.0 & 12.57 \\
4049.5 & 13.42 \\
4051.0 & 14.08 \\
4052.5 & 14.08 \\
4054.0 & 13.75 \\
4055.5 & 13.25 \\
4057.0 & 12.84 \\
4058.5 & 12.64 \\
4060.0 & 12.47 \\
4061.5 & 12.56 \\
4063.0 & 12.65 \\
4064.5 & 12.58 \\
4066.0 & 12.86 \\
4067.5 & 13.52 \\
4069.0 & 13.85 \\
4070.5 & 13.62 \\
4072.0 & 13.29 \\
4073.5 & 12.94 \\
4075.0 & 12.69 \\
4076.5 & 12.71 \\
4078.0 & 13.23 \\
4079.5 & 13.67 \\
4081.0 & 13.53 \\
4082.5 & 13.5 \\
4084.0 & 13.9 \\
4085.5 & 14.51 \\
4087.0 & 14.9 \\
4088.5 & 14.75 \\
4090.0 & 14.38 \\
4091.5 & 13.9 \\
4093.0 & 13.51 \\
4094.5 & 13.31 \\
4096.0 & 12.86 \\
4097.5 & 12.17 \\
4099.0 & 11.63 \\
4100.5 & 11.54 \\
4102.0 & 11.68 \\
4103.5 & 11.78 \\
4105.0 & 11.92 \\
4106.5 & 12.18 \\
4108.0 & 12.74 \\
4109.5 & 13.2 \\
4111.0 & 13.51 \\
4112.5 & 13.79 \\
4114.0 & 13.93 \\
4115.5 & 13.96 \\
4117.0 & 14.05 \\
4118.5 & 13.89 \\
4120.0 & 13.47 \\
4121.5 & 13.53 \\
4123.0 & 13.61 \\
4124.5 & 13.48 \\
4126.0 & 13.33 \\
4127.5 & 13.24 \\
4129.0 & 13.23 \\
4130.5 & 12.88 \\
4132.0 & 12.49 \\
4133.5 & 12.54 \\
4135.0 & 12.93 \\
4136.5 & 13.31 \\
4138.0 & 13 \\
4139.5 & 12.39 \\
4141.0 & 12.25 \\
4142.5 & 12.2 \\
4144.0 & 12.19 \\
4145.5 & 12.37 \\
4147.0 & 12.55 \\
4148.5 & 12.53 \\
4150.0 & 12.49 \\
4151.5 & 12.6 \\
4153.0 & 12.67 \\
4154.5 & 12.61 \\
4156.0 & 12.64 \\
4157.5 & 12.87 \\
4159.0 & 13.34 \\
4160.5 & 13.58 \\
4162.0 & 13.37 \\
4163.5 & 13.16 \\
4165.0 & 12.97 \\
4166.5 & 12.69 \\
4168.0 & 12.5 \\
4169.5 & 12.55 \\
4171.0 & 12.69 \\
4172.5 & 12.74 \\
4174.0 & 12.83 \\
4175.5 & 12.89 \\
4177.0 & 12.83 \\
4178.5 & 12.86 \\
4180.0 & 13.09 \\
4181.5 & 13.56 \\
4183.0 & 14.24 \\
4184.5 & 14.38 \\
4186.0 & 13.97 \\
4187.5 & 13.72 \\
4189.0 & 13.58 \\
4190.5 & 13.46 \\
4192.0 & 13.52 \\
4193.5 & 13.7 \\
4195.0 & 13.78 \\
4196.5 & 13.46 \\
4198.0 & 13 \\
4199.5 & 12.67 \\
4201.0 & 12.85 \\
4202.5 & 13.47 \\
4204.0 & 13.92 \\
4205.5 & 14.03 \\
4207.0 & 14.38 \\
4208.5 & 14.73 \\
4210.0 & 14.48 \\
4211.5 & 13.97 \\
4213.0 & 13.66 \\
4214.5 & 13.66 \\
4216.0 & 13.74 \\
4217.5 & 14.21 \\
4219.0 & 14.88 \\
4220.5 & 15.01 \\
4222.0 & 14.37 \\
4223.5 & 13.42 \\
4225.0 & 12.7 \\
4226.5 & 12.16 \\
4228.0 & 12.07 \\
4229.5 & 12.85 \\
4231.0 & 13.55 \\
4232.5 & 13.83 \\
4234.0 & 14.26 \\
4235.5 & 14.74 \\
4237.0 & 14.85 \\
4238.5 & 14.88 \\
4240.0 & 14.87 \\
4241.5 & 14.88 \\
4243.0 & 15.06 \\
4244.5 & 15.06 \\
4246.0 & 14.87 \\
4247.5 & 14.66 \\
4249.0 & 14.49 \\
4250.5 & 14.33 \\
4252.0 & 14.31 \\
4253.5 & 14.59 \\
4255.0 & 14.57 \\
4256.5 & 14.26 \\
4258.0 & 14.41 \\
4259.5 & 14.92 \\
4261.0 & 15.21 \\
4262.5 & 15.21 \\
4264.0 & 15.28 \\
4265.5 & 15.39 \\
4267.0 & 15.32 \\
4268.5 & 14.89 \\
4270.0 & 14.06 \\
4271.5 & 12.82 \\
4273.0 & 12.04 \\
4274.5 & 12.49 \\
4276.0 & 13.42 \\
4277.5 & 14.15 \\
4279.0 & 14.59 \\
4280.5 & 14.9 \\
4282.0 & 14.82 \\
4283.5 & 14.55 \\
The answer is 1.83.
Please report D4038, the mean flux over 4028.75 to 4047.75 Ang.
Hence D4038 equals 13.6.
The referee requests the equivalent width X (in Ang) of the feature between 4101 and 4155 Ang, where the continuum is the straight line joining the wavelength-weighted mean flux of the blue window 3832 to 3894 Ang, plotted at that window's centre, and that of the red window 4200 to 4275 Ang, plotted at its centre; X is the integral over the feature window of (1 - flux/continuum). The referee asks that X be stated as -3.6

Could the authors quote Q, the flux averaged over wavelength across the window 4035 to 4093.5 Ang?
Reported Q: 13.5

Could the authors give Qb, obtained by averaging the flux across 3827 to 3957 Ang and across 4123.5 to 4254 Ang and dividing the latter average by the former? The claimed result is 1.7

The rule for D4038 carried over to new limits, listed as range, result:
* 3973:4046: 13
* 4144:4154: 12.5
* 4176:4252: 13.9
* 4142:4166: 12.8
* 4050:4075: 13.2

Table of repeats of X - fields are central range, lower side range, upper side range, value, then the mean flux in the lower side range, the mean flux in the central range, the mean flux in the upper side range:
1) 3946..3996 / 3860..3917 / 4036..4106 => 4.7 Ang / 8.45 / 9.66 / 13.2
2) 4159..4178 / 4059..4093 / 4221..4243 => 1.1 Ang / 13.5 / 12.9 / 13.9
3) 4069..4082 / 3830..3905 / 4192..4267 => -2.3 Ang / 7.34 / 13.3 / 14.2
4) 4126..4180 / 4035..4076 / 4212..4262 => 4.0 Ang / 13.3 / 12.8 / 14.2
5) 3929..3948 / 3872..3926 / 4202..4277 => 5.9 Ang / 8.71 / 6.44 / 14.2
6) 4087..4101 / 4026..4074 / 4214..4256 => 0.3 Ang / 13.4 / 13.2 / 14.2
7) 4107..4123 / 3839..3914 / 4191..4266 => -1.9 Ang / 7.91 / 13.6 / 14.1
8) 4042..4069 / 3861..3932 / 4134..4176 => -4.8 Ang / 8.34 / 13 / 12.7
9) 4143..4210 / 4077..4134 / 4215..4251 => 2.8 Ang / 13.3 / 13.2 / 14.2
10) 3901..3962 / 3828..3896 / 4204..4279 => -1.2 Ang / 7.03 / 8.48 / 14.2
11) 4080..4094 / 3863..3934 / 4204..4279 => -3.1 Ang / 8.25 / 14.1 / 14.2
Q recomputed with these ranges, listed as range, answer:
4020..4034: 13.5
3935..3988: 8.59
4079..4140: 13.2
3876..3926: 8.81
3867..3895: 7.69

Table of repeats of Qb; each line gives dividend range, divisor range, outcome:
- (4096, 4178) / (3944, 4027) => 1.16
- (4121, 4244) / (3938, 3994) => 1.45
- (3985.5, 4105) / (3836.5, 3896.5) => 1.83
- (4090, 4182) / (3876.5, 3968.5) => 1.58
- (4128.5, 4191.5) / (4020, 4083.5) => 0.97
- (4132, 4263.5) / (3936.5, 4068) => 1.17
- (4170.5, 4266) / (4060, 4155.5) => 1.07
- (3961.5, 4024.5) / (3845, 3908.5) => 1.46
